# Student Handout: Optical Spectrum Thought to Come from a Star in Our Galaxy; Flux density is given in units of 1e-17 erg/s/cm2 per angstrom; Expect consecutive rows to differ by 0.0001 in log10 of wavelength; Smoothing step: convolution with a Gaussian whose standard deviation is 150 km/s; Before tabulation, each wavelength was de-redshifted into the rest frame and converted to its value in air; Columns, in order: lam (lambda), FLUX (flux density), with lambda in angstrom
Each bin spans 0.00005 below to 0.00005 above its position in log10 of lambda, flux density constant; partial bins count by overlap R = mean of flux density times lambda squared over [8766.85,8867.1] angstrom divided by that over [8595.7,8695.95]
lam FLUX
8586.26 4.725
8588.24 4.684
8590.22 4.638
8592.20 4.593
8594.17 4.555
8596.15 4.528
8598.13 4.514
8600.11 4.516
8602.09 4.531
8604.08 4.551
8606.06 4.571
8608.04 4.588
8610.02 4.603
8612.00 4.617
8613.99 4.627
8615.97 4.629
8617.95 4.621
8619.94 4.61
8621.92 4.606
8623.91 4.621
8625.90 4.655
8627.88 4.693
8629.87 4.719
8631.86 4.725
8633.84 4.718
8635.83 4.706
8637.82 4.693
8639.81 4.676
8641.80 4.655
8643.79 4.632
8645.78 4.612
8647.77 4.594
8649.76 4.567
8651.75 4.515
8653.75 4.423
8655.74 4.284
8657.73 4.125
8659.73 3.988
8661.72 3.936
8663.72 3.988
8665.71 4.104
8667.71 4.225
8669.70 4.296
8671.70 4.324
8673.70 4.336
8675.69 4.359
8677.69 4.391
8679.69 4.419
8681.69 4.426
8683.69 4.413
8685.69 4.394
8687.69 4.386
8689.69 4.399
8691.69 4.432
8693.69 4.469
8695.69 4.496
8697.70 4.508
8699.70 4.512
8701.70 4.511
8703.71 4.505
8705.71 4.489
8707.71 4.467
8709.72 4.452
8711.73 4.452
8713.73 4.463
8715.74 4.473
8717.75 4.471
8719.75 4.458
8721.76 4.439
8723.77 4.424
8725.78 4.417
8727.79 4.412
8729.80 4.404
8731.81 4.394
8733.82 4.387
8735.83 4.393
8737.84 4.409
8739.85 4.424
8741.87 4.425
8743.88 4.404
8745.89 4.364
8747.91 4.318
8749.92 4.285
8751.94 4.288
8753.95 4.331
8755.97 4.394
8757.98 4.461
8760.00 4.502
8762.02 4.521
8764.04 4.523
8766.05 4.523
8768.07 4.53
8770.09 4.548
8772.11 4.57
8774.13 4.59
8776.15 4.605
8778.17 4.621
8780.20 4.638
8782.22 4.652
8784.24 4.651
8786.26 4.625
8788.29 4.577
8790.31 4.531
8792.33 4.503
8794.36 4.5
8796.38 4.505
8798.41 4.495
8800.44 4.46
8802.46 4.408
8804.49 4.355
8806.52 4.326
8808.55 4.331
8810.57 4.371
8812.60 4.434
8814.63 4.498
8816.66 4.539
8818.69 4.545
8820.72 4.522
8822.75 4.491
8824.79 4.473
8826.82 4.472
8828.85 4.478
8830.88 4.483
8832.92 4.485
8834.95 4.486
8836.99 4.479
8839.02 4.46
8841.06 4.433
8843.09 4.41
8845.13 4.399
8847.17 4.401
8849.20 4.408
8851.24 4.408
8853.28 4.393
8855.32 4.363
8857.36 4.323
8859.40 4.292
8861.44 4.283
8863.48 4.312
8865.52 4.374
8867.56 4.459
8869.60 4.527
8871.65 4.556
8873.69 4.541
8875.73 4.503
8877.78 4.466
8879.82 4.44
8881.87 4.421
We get 1.04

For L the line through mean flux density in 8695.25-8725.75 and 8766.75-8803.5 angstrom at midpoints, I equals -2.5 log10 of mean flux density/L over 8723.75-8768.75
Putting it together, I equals 0.02 mag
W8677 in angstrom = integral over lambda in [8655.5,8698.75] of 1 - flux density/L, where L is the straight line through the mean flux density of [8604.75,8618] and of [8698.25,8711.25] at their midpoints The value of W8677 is 2.1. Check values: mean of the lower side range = 4.61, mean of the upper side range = 4.49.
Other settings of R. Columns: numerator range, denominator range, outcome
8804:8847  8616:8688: 1.04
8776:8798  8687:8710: 1.04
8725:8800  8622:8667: 1.03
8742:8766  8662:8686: 1.05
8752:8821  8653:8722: 1.05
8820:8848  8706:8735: 1.03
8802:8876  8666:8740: 1.03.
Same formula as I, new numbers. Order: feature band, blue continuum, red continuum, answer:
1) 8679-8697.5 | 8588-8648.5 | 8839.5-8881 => 0.03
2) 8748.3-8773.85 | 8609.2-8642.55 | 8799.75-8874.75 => 0.01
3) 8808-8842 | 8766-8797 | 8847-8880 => 0.00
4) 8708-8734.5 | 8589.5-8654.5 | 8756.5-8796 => 0.03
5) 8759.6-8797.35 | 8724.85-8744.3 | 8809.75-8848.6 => -0.03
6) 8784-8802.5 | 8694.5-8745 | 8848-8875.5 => -0.02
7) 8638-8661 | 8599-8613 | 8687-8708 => 0.01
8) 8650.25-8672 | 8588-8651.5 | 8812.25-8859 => 0.09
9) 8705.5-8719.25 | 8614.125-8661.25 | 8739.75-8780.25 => 0.01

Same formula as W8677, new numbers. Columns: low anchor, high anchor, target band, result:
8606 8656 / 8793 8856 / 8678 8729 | 1.17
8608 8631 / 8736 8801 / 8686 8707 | 0.43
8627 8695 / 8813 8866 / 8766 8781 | -0.51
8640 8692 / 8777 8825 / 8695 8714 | -0.37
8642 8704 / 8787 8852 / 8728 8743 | 0.02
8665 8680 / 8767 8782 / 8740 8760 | 0.65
